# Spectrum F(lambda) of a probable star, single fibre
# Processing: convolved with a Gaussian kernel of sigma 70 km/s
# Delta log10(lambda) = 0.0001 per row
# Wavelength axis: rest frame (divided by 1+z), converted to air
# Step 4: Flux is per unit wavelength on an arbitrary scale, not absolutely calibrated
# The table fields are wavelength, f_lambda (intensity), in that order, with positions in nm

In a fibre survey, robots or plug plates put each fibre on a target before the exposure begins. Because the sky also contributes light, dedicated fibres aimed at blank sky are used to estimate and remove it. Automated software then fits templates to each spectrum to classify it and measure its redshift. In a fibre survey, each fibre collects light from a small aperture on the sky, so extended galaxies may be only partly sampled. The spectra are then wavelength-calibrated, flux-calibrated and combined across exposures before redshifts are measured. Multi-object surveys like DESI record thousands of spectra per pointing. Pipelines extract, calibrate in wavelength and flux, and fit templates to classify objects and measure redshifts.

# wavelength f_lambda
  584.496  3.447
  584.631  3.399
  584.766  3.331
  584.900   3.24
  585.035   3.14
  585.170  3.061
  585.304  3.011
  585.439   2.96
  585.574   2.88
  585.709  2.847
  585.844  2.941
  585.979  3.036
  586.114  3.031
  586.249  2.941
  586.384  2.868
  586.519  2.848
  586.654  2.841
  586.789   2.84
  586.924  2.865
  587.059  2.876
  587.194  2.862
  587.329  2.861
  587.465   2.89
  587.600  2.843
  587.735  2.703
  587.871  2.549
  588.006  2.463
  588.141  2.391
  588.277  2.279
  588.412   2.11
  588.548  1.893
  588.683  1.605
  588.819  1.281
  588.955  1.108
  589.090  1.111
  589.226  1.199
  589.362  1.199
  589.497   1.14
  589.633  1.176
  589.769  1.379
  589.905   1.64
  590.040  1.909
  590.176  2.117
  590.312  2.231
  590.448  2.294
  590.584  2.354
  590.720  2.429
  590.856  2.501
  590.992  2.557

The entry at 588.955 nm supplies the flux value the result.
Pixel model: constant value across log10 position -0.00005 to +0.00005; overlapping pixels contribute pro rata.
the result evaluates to 1.108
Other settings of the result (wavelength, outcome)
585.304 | 3.011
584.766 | 3.331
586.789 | 2.84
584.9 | 3.24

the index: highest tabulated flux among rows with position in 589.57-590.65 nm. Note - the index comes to 2.354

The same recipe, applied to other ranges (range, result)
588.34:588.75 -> 2.11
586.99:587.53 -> 2.89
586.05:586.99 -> 3.031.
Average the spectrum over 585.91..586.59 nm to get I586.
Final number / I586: 2.94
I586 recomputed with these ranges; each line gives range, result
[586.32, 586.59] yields 2.86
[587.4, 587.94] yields 2.75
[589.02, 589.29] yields 1.16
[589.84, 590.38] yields 1.98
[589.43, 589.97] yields 1.33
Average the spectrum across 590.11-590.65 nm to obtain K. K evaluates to 2.25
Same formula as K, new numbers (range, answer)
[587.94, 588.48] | 2.31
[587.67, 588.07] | 2.57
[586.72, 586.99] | 2.85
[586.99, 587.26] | 2.87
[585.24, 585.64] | 2.95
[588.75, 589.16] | 1.17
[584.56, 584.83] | 3.36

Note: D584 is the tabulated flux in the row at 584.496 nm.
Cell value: 3.447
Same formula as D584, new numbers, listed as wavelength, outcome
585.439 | 2.96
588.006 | 2.463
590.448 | 2.294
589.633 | 1.176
